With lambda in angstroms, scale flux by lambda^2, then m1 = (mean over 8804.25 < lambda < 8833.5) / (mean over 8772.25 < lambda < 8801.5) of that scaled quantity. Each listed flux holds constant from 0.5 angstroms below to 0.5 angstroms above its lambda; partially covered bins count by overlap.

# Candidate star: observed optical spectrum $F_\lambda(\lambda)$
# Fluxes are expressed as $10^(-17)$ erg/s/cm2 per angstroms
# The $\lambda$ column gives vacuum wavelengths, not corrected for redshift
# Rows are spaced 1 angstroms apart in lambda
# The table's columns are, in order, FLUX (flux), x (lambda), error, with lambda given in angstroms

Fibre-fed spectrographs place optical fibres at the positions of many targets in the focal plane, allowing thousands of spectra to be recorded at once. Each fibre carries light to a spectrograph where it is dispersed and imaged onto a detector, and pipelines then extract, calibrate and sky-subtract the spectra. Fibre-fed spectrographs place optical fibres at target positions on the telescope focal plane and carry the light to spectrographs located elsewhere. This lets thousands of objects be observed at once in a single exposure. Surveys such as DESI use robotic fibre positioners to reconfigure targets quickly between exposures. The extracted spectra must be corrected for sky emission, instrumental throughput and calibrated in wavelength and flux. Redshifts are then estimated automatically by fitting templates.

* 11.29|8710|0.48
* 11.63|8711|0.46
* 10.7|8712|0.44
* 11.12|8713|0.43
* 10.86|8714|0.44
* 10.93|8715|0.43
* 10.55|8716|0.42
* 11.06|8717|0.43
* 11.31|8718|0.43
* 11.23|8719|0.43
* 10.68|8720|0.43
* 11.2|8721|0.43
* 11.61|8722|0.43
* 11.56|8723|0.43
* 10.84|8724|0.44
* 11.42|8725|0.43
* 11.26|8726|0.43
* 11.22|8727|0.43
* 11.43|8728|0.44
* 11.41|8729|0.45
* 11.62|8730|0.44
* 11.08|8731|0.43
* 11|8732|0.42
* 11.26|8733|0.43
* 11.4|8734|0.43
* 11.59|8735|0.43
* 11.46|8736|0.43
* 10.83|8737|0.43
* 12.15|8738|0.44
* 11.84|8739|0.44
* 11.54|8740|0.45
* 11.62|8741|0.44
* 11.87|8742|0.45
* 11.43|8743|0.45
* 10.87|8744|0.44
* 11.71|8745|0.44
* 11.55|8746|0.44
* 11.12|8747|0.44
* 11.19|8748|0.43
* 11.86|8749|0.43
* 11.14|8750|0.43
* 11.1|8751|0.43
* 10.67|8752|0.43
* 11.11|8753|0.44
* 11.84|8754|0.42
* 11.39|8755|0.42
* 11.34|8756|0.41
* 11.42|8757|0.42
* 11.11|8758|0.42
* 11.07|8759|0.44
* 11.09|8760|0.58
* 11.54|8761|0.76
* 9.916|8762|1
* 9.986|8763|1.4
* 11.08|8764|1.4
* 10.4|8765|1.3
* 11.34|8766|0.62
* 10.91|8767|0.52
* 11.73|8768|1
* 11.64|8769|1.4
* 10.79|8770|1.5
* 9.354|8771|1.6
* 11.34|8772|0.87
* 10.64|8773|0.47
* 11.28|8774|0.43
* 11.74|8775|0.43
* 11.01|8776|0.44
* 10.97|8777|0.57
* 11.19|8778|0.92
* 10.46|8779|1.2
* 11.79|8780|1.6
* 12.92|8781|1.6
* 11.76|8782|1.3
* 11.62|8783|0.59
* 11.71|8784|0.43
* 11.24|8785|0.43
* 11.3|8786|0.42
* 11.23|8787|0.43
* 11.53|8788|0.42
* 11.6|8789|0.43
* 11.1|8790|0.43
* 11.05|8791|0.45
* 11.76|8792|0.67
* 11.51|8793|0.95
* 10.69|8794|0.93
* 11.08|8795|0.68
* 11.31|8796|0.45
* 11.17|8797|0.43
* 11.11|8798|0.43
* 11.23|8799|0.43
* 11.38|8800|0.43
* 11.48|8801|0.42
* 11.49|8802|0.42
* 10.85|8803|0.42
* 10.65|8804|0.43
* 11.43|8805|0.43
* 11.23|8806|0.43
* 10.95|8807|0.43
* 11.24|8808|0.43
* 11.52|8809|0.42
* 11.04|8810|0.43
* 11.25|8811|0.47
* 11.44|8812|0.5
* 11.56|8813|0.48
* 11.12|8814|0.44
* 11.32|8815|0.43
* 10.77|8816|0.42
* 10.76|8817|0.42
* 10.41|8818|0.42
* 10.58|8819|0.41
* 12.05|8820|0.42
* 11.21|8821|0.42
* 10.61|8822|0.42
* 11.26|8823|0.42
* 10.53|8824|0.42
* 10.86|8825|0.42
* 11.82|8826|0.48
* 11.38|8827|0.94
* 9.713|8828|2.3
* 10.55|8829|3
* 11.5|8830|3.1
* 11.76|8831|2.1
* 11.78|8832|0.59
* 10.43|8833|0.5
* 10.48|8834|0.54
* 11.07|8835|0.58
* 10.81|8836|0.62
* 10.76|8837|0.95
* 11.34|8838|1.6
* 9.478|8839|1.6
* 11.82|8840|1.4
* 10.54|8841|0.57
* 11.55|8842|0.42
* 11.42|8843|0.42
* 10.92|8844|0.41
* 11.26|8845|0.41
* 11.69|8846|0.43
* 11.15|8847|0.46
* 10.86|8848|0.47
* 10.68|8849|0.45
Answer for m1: 1.0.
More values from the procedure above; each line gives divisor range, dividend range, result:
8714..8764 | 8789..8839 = 1.00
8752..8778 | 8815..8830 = 1.00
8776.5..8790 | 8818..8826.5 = 0.97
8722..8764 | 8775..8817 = 1.01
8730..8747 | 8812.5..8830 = 0.98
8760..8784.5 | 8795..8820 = 1.01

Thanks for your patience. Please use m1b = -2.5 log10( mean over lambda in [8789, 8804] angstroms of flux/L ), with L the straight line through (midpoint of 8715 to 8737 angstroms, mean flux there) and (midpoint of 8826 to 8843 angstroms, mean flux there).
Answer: -0.015 mag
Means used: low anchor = 11.2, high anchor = 11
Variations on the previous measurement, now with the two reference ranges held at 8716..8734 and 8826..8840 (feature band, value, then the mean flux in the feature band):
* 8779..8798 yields -0.04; 11.4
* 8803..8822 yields -0.01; 11.1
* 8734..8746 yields -0.03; 11.5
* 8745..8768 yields 0.00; 11.1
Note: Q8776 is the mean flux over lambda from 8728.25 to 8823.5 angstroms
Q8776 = 11.2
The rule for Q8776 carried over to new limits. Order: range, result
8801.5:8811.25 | 11.2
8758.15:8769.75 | 11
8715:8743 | 11.3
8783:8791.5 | 11.4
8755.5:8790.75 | 11.2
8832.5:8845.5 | 10.9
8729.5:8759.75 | 11.4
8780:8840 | 11.2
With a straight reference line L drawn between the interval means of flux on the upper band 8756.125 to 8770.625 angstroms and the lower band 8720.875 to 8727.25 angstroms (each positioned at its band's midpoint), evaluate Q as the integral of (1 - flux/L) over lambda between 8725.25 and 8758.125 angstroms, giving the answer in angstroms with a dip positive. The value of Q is -0.6 angstroms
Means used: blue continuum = 11.3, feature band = 11.4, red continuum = 11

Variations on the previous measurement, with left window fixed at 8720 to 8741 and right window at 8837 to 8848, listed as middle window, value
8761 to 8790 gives 0.2 angstroms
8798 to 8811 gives 0.0 angstroms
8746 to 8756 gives 0.0 angstroms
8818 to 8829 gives 0.2 angstroms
